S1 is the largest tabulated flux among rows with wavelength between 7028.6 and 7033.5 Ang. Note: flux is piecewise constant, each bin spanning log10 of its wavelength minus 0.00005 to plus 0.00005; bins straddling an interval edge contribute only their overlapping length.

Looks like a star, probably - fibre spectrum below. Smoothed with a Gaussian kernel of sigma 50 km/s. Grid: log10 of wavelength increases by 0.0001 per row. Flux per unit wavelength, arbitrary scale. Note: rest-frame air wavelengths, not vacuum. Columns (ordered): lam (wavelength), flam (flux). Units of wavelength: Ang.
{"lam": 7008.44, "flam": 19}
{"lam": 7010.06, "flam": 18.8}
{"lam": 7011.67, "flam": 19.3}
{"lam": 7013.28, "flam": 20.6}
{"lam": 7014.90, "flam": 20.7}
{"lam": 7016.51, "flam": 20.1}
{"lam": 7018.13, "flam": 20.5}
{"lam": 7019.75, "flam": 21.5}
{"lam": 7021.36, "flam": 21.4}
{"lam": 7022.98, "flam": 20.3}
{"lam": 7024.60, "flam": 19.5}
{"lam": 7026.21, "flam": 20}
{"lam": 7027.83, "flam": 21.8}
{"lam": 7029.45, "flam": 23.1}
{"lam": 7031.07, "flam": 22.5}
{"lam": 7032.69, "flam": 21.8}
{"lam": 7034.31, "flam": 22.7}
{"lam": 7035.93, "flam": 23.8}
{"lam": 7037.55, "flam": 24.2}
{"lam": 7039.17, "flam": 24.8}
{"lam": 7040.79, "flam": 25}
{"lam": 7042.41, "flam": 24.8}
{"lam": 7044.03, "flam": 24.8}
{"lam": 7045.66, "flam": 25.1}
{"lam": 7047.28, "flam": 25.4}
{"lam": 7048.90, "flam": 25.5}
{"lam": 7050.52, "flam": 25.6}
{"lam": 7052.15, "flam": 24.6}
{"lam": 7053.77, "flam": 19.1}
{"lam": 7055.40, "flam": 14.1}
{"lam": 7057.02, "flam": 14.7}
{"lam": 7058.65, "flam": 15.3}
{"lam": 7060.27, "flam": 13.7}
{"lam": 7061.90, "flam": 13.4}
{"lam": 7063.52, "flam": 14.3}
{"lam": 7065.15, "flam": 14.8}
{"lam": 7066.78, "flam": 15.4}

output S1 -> 23.1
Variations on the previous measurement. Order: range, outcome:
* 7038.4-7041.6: 25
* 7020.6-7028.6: 21.8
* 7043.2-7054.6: 25.6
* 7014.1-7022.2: 21.5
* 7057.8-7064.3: 15.3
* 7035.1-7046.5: 25.1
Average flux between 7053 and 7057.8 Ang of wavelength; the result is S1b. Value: 15.9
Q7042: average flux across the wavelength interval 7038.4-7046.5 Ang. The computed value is 24.9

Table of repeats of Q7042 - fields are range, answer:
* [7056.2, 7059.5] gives 15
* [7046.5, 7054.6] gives 24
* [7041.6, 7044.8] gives 24.8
